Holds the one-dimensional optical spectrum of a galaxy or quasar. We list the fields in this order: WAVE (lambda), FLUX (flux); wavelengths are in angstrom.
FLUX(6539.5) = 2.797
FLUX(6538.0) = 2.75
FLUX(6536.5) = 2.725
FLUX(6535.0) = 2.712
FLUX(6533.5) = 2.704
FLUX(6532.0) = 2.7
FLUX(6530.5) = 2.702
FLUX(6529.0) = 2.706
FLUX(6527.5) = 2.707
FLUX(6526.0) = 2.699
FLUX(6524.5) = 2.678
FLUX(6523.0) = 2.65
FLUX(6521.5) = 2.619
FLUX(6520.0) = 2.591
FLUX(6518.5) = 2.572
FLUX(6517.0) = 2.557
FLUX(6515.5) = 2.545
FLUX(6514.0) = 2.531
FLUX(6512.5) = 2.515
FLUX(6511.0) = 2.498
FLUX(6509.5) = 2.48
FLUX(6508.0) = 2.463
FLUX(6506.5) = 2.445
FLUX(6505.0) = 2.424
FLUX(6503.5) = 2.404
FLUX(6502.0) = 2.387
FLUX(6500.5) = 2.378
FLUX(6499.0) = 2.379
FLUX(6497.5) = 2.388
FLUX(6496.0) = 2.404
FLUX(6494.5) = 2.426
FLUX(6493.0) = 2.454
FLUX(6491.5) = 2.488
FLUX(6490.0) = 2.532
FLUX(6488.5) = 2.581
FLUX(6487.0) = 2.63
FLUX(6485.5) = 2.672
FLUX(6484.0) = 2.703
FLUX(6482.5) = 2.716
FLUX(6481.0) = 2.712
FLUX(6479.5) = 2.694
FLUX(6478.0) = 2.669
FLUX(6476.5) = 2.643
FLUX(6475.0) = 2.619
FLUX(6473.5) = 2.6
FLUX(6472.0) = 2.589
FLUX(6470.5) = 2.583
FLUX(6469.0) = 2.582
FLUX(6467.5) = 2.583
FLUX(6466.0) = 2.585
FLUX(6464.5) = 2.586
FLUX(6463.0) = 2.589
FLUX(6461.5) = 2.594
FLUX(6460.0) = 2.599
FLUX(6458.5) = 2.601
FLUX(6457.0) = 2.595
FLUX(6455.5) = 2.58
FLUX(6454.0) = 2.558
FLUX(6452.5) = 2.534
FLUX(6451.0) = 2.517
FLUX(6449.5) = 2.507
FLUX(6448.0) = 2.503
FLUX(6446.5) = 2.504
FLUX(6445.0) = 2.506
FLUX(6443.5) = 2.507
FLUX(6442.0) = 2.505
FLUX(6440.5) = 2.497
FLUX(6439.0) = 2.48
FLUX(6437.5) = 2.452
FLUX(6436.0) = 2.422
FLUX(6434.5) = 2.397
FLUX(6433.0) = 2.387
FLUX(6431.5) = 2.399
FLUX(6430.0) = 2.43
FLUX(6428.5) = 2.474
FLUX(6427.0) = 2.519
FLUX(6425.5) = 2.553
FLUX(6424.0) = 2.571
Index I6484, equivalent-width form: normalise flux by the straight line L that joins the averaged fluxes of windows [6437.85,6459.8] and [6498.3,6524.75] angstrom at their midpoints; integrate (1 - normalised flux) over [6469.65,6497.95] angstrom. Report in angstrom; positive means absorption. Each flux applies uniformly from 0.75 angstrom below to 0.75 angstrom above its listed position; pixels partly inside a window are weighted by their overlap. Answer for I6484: -0.8 angstrom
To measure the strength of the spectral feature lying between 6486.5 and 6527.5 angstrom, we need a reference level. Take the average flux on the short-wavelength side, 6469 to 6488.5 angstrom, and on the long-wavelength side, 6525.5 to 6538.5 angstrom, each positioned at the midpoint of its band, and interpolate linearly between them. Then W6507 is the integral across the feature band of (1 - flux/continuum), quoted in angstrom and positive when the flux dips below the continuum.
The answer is 2.6 angstrom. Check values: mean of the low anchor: 2.65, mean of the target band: 2.51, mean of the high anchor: 2.71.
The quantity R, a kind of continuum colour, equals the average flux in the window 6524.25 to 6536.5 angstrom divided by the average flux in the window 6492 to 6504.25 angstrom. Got 1.12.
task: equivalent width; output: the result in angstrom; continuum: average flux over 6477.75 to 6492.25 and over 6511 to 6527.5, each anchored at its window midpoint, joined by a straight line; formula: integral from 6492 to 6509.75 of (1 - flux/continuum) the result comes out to 1.36 angstrom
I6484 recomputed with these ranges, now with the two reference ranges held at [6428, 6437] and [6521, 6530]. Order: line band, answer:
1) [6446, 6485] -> -1.4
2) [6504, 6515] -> 0.6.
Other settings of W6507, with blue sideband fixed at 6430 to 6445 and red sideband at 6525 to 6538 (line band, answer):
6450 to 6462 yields -0.3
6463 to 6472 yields -0.2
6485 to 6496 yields 0.3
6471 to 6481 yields -0.3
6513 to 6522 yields 0.4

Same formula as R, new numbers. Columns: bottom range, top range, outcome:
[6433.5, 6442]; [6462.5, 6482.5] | 1.07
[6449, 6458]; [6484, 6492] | 1.02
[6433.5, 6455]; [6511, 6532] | 1.05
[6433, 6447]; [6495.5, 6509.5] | 0.98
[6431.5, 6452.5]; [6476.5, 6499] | 1.04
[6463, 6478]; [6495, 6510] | 0.93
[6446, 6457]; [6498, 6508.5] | 0.95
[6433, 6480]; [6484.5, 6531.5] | 0.99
